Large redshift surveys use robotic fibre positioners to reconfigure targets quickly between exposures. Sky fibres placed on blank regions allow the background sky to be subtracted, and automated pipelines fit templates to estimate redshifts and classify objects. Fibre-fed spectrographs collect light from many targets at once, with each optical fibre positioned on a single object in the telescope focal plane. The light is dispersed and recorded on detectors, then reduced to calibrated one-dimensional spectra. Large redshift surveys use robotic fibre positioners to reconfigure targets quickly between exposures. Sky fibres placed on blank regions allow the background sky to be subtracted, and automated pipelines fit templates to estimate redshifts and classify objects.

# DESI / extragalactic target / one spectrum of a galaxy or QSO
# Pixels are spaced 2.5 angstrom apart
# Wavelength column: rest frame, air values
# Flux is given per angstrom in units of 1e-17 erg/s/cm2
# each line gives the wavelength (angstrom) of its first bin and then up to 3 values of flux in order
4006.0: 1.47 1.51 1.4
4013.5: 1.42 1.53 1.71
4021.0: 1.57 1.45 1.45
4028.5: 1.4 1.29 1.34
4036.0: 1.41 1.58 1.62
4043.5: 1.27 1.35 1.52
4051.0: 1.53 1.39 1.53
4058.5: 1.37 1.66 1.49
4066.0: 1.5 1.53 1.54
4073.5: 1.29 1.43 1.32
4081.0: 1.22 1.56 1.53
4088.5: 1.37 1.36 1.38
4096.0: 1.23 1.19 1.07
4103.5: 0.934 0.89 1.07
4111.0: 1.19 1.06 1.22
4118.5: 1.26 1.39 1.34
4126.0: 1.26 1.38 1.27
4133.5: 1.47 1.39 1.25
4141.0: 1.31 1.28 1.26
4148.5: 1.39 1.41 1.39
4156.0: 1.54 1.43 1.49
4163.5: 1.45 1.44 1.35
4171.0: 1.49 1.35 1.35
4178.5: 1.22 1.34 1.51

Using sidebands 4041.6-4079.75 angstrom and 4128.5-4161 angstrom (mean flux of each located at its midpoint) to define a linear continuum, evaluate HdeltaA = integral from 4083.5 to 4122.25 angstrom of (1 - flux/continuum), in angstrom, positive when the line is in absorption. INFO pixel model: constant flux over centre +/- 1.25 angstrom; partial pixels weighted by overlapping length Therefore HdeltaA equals 5.2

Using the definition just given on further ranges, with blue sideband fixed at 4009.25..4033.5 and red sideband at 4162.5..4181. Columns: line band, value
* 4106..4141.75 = 3.6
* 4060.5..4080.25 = -0.3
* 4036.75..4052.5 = -0.3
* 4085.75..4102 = 1.5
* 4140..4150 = 0.6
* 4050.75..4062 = -0.4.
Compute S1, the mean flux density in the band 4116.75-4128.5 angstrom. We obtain 1.32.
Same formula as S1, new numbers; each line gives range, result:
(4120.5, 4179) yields 1.37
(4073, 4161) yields 1.3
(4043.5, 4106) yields 1.37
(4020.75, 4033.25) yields 1.41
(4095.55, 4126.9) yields 1.16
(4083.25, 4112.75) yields 1.22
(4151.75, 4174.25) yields 1.44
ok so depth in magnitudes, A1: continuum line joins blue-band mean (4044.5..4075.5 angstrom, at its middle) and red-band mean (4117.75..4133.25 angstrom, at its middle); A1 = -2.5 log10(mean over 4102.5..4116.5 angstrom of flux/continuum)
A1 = 0.28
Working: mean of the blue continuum 1.47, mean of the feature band 1.05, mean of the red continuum 1.33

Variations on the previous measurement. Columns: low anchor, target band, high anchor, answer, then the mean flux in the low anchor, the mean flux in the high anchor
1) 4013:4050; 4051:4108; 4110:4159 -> 0.036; 1.46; 1.32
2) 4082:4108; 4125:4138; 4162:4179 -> -0.029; 1.25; 1.39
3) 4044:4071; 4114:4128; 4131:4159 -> 0.092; 1.48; 1.37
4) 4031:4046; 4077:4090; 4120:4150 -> -0.015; 1.42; 1.33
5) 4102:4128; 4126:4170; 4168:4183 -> -0.089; 1.17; 1.36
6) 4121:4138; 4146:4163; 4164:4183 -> -0.051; 1.35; 1.37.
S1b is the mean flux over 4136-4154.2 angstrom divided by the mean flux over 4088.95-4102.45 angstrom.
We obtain 1.06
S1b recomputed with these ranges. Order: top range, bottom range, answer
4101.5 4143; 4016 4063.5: 0.83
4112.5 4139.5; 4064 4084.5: 0.91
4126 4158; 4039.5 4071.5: 0.92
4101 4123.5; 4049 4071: 0.76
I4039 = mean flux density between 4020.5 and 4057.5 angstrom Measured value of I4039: 1.44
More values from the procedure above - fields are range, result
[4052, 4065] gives 1.49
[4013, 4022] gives 1.57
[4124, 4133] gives 1.32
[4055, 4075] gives 1.49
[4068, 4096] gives 1.4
